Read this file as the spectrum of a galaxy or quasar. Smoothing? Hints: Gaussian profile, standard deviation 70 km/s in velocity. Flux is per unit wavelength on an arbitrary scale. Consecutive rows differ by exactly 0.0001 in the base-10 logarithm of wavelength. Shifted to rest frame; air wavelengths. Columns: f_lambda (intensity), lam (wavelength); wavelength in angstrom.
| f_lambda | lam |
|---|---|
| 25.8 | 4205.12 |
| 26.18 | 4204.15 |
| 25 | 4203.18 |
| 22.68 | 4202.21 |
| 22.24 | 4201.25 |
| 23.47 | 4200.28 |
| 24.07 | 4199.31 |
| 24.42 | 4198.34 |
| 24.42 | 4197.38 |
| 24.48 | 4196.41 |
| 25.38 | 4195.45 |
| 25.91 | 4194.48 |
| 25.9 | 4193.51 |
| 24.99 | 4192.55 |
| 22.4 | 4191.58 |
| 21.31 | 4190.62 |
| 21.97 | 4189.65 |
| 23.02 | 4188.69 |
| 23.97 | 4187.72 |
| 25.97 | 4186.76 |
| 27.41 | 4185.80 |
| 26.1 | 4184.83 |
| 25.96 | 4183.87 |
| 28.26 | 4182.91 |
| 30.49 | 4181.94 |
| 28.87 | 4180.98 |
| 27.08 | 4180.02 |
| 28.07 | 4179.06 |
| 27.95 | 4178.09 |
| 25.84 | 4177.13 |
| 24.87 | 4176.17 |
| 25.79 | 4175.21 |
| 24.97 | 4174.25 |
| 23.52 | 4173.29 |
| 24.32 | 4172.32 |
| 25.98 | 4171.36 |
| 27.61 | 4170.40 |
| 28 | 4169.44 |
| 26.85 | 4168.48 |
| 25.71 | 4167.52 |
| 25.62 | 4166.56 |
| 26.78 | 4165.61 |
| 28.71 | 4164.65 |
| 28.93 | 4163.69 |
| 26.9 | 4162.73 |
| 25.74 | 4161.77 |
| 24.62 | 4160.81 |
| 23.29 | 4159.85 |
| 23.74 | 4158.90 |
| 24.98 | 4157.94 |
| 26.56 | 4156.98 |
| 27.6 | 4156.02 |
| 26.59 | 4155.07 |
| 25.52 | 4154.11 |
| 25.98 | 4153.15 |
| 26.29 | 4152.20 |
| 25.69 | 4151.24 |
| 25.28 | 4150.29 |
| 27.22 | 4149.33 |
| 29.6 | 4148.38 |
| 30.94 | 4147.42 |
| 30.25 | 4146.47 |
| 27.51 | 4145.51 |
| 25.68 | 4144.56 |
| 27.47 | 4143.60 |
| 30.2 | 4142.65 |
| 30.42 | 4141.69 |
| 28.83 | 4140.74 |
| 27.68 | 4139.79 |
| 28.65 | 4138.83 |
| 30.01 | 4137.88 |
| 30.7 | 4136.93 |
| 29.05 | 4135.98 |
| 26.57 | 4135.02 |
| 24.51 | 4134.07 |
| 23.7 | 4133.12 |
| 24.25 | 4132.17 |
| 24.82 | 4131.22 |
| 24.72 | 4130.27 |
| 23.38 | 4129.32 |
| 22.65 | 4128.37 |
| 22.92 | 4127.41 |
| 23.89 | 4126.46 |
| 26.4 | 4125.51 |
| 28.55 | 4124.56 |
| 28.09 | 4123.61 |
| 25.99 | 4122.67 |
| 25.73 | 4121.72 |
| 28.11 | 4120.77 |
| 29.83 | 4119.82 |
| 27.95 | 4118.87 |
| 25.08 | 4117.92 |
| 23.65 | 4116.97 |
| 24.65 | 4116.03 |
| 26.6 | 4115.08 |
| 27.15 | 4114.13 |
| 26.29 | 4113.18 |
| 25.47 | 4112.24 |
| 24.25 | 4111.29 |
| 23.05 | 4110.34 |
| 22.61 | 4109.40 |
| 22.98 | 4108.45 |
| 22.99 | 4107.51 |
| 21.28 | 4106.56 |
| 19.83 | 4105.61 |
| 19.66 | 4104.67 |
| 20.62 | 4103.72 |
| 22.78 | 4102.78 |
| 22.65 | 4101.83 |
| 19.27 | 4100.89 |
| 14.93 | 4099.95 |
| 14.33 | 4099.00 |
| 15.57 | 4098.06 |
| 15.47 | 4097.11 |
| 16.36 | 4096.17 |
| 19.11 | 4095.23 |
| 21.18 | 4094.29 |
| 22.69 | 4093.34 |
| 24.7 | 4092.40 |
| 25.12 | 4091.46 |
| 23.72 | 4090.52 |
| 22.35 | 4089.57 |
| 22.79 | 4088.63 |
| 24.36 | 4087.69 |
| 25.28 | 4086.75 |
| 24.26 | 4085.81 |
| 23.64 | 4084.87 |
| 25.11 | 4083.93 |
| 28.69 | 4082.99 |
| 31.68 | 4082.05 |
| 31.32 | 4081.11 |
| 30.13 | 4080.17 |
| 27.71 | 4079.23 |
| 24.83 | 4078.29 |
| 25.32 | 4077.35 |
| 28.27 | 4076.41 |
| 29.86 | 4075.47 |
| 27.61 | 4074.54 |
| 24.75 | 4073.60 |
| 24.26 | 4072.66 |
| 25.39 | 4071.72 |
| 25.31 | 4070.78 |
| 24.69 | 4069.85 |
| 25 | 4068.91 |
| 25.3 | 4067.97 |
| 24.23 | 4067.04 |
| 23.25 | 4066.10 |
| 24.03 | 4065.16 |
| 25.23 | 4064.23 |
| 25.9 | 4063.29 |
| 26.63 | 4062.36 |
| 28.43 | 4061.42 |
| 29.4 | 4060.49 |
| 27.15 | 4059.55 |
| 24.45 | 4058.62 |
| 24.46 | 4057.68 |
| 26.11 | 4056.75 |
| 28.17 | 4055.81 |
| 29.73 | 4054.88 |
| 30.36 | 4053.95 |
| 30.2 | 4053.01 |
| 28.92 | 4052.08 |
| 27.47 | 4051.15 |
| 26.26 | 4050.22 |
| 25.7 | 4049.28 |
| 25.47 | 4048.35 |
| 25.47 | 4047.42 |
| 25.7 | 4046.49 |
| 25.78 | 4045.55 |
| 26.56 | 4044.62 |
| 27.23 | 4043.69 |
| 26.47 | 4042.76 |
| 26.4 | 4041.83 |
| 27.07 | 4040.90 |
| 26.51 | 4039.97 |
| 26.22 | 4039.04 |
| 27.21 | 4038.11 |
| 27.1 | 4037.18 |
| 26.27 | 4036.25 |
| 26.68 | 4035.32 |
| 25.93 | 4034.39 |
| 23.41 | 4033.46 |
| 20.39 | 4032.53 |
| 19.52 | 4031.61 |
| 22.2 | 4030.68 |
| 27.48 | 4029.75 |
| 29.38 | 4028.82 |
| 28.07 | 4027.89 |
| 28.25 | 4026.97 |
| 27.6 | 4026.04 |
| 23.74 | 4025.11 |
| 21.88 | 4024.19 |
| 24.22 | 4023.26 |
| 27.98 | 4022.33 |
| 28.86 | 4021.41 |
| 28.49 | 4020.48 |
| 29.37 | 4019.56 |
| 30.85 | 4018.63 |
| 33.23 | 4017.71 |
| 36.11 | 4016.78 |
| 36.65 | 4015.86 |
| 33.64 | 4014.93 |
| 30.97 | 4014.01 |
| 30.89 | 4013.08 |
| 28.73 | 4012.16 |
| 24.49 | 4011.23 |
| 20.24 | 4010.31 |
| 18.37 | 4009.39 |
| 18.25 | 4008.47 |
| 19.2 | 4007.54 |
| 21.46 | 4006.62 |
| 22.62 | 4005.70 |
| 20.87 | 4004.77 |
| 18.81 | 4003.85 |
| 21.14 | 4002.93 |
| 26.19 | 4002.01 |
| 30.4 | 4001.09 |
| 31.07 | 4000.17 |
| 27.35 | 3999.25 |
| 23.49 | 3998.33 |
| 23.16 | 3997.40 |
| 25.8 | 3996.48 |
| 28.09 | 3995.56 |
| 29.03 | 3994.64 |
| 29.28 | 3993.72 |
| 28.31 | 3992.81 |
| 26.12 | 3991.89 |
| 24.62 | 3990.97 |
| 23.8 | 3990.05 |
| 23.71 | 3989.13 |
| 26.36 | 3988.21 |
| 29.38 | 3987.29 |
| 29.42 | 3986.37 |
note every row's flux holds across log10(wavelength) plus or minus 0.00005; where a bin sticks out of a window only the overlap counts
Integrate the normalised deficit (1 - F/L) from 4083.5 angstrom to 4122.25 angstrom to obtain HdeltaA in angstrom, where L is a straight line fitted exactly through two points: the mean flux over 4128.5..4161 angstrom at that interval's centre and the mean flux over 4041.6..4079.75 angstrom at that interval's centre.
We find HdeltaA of 5.6 angstrom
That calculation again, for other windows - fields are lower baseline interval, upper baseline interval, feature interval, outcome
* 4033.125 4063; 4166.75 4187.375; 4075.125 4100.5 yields 3.01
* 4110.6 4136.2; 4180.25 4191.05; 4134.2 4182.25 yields -2.50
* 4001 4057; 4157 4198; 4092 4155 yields 3.05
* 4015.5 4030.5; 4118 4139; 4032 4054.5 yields 1.44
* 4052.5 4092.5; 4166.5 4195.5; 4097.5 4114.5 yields 3.10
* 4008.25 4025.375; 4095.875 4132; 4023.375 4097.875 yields 0.57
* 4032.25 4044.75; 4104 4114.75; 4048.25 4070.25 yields -1.16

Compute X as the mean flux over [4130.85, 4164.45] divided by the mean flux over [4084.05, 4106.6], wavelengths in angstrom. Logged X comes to 1.29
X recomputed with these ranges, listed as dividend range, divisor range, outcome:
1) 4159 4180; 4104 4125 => 1.05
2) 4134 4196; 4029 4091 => 1.02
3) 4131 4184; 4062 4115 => 1.13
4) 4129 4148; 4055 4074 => 1.07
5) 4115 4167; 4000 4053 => 1.02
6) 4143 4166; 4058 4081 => 1.02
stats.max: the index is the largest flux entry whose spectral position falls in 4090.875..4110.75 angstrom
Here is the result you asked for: 25.12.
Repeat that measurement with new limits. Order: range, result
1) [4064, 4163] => 31.68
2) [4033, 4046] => 27.23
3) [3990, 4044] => 36.65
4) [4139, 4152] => 30.94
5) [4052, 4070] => 30.36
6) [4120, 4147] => 30.7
